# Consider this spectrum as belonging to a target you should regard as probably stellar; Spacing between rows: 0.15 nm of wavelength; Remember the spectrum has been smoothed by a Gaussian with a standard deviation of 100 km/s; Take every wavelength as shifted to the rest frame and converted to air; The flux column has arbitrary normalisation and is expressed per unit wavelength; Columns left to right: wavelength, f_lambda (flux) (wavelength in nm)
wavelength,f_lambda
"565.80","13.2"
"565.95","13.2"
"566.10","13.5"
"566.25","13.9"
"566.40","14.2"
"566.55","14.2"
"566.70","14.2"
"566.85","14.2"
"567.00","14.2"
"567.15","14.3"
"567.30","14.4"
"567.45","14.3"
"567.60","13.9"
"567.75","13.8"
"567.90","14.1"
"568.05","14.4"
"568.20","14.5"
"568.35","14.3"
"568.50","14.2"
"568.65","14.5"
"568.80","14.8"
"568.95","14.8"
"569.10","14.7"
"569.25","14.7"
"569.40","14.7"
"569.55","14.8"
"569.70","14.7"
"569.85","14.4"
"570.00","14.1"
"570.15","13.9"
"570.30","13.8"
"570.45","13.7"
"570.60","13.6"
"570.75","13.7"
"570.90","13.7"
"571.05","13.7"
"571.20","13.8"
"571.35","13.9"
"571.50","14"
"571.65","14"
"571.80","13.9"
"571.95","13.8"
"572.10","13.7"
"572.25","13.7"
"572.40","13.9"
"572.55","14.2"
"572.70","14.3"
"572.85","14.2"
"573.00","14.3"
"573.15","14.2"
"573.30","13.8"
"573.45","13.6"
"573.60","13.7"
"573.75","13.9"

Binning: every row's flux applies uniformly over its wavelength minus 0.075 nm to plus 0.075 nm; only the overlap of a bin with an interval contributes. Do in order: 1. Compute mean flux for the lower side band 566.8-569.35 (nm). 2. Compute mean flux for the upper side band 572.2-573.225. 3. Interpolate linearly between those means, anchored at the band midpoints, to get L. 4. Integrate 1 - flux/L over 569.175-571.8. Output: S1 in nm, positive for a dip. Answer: 0.03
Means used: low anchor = 14.4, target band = 14.1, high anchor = 14.1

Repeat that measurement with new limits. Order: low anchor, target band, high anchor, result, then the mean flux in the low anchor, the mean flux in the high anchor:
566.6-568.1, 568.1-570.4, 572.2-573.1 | -0.05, 14.2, 14.1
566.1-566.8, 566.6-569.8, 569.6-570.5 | -0.07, 14.1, 14.1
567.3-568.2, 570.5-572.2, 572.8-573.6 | 0.03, 14.2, 14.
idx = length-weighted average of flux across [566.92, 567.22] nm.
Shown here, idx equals 14.2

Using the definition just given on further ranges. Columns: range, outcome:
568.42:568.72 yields 14.3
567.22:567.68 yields 14.2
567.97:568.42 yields 14.4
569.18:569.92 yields 14.7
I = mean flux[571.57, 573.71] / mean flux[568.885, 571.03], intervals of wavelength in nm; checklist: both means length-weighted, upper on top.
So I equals 1.0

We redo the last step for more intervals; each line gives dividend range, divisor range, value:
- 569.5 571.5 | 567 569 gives 0.98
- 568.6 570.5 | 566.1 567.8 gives 1.02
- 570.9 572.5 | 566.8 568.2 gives 0.97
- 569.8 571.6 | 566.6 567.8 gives 0.98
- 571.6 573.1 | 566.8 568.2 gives 0.99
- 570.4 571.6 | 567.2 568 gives 0.98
